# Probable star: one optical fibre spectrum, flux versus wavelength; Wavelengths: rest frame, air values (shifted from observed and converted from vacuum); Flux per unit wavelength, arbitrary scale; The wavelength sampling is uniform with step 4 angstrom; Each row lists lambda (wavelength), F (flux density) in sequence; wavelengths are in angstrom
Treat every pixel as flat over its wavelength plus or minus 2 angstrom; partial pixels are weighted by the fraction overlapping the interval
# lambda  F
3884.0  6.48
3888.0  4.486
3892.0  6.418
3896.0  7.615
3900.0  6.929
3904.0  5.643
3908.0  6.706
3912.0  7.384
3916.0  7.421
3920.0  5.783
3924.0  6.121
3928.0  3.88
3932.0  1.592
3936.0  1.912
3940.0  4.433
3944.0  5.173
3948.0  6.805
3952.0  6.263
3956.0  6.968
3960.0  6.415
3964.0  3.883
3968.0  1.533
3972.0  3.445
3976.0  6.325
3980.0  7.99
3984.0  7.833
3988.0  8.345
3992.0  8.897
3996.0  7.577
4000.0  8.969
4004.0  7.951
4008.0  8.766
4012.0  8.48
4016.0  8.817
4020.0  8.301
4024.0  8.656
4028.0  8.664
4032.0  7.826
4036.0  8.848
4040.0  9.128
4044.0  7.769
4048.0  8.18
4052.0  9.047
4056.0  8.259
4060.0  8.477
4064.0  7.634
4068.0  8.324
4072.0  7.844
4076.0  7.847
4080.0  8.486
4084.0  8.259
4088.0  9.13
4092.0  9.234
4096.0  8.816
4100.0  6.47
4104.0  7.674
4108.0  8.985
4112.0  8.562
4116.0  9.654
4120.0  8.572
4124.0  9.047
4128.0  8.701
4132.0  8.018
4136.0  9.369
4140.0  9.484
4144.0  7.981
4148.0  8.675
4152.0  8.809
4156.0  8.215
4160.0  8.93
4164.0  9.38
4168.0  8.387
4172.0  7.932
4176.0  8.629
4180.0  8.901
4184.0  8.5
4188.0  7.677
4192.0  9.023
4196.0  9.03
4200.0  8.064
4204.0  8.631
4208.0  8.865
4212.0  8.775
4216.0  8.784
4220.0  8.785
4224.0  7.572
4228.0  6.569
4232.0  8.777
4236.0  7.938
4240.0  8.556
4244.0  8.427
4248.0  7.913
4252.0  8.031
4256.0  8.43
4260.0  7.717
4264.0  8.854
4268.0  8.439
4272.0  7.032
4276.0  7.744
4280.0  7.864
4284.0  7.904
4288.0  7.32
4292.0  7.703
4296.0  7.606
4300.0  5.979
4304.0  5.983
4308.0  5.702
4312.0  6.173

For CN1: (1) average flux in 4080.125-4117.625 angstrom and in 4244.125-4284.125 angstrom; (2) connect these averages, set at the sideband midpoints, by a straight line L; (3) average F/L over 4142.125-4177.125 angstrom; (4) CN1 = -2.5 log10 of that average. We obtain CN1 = -0.03 mag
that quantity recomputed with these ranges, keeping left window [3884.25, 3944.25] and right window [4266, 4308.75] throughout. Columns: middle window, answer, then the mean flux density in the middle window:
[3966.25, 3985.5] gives 0.07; 5.41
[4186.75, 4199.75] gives -0.25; 8.56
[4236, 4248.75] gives -0.18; 8.28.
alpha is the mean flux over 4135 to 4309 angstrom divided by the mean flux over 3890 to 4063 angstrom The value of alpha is 1.19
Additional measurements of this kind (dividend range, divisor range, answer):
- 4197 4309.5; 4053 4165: 0.92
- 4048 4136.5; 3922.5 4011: 1.41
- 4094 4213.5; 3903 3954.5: 1.61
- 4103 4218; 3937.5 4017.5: 1.29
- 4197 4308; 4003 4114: 0.94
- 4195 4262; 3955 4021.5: 1.17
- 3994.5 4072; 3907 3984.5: 1.58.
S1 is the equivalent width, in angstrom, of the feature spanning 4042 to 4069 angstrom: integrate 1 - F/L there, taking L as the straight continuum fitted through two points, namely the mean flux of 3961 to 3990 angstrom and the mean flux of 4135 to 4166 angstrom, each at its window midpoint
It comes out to -4.3 angstrom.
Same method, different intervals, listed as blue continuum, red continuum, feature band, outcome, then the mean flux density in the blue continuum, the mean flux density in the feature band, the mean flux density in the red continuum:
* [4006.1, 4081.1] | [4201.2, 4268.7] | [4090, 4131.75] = -1.0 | 8.39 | 8.55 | 8.29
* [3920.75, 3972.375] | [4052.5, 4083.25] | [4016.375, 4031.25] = -3.6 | 4.56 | 8.51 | 8.17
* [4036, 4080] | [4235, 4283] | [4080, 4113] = -0.6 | 8.29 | 8.39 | 8.08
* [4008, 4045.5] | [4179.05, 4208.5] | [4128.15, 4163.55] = -0.7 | 8.52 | 8.72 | 8.56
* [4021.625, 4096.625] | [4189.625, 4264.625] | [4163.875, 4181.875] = -0.4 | 8.44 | 8.57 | 8.34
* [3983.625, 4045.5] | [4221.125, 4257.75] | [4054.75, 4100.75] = 0.3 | 8.45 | 8.28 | 8.04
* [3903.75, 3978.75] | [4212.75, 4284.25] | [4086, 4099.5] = -4.4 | 5.16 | 8.77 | 8.09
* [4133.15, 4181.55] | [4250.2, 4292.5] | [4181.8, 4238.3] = -0.1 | 8.71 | 8.36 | 7.92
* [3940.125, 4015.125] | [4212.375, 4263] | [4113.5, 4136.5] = -4.0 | 6.73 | 8.86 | 8.16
